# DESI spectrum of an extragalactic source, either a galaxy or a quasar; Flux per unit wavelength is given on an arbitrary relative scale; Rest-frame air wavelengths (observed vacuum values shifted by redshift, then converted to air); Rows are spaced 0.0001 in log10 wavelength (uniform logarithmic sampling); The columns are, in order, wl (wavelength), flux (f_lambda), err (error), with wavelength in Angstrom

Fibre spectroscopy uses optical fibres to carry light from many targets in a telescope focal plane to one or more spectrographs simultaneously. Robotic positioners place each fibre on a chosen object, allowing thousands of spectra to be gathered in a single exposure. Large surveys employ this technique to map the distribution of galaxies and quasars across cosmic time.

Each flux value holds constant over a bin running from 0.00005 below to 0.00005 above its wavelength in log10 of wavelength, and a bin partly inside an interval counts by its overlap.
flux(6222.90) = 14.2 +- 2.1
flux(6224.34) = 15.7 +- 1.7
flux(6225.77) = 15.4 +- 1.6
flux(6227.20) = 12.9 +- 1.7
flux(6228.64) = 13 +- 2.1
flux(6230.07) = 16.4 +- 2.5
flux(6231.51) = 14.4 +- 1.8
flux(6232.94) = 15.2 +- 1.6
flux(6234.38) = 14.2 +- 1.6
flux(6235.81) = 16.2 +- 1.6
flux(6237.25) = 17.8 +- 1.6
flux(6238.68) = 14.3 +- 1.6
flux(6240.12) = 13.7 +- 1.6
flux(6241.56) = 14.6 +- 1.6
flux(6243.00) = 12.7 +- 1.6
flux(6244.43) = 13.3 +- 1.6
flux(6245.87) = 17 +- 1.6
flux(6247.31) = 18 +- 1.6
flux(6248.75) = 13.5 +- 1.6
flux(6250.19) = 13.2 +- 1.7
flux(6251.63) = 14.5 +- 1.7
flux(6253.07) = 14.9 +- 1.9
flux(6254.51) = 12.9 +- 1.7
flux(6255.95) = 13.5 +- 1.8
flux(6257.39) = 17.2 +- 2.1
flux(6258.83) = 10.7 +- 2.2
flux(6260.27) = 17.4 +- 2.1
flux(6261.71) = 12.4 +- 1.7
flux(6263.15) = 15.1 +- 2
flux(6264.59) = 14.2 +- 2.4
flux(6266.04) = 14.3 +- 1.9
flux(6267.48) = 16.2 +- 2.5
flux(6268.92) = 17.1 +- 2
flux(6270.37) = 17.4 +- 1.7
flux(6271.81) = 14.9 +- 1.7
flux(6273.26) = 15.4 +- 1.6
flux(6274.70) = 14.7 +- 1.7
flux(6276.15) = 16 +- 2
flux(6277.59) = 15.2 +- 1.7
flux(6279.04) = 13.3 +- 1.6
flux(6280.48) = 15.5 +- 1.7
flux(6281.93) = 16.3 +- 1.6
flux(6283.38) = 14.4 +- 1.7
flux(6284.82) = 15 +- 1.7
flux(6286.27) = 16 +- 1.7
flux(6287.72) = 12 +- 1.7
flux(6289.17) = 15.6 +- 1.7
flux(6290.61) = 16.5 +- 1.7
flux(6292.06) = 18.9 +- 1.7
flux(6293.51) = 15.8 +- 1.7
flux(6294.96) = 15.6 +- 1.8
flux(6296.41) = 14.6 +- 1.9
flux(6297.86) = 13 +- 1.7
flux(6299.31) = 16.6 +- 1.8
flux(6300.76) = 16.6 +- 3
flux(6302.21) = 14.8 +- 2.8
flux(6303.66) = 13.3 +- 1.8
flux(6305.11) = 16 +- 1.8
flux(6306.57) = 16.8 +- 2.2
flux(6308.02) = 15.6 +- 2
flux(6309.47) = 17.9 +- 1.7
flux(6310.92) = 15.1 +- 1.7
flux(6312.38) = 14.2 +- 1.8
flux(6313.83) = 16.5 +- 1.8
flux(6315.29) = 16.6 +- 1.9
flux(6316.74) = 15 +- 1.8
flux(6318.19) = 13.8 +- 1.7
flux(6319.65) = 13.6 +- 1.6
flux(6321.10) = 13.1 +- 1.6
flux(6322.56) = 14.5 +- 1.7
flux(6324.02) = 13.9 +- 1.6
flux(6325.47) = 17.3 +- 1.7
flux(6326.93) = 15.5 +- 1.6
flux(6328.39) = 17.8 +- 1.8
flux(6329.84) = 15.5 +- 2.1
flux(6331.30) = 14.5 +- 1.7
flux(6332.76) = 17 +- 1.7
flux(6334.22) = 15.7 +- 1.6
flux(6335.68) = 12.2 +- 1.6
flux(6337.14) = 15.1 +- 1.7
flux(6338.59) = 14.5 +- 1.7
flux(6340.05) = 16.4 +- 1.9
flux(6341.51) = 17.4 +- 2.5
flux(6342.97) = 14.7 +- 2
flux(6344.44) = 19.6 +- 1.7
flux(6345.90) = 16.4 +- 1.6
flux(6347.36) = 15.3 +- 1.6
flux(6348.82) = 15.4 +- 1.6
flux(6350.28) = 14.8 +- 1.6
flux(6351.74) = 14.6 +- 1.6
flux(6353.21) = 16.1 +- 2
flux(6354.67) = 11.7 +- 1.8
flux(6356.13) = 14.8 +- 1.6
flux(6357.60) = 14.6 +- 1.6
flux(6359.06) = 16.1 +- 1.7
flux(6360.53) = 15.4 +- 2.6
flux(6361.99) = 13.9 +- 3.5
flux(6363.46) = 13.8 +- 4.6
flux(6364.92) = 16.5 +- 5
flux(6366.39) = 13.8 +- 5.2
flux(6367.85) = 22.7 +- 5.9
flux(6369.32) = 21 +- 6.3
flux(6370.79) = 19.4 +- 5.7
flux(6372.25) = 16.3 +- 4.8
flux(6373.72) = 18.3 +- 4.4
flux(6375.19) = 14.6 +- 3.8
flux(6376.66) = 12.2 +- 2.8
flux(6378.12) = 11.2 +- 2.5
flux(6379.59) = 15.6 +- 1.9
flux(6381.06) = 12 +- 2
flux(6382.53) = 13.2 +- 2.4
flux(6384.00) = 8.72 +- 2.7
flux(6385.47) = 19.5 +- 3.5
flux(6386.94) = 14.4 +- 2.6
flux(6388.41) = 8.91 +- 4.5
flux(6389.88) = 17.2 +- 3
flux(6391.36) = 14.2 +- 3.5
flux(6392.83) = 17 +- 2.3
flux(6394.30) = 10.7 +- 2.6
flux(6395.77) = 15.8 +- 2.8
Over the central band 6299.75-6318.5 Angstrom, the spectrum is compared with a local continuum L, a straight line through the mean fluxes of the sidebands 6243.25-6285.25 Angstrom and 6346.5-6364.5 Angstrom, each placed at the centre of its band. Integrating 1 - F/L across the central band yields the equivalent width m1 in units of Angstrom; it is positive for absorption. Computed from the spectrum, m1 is -1.0 Angstrom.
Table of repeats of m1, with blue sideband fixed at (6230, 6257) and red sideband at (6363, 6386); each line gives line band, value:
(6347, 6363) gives 0.7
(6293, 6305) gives 0.0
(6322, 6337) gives -0.1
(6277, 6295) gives -0.5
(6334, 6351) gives -0.3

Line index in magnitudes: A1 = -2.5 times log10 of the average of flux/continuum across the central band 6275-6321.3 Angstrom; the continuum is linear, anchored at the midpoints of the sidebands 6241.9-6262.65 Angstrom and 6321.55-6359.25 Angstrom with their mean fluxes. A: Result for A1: -0.03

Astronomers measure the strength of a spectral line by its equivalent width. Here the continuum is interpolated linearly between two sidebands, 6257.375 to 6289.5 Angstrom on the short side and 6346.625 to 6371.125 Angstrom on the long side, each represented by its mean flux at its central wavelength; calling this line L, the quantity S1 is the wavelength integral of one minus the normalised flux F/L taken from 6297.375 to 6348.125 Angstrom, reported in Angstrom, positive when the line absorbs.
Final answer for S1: -0.1 Angstrom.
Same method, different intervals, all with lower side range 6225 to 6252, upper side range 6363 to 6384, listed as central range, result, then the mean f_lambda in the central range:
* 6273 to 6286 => -0.10 Angstrom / 15.1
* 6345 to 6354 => -0.05 Angstrom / 15.5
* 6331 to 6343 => -0.01 Angstrom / 15.3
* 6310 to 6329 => 0.09 Angstrom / 15.2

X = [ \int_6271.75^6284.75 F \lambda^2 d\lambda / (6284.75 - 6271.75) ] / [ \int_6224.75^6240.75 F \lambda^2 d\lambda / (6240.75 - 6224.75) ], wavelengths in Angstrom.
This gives 1.03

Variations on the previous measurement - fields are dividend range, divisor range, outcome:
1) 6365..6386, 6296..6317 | 1.03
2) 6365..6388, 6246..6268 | 1.10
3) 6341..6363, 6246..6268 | 1.08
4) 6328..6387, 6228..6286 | 1.07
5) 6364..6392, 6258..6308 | 1.03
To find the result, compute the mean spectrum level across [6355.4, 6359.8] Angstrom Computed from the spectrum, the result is 15.1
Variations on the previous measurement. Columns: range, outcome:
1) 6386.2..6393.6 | 14.3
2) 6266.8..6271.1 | 16.9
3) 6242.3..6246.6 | 14.4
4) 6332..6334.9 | 16.3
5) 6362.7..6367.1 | 14.7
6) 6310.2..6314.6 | 15.2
